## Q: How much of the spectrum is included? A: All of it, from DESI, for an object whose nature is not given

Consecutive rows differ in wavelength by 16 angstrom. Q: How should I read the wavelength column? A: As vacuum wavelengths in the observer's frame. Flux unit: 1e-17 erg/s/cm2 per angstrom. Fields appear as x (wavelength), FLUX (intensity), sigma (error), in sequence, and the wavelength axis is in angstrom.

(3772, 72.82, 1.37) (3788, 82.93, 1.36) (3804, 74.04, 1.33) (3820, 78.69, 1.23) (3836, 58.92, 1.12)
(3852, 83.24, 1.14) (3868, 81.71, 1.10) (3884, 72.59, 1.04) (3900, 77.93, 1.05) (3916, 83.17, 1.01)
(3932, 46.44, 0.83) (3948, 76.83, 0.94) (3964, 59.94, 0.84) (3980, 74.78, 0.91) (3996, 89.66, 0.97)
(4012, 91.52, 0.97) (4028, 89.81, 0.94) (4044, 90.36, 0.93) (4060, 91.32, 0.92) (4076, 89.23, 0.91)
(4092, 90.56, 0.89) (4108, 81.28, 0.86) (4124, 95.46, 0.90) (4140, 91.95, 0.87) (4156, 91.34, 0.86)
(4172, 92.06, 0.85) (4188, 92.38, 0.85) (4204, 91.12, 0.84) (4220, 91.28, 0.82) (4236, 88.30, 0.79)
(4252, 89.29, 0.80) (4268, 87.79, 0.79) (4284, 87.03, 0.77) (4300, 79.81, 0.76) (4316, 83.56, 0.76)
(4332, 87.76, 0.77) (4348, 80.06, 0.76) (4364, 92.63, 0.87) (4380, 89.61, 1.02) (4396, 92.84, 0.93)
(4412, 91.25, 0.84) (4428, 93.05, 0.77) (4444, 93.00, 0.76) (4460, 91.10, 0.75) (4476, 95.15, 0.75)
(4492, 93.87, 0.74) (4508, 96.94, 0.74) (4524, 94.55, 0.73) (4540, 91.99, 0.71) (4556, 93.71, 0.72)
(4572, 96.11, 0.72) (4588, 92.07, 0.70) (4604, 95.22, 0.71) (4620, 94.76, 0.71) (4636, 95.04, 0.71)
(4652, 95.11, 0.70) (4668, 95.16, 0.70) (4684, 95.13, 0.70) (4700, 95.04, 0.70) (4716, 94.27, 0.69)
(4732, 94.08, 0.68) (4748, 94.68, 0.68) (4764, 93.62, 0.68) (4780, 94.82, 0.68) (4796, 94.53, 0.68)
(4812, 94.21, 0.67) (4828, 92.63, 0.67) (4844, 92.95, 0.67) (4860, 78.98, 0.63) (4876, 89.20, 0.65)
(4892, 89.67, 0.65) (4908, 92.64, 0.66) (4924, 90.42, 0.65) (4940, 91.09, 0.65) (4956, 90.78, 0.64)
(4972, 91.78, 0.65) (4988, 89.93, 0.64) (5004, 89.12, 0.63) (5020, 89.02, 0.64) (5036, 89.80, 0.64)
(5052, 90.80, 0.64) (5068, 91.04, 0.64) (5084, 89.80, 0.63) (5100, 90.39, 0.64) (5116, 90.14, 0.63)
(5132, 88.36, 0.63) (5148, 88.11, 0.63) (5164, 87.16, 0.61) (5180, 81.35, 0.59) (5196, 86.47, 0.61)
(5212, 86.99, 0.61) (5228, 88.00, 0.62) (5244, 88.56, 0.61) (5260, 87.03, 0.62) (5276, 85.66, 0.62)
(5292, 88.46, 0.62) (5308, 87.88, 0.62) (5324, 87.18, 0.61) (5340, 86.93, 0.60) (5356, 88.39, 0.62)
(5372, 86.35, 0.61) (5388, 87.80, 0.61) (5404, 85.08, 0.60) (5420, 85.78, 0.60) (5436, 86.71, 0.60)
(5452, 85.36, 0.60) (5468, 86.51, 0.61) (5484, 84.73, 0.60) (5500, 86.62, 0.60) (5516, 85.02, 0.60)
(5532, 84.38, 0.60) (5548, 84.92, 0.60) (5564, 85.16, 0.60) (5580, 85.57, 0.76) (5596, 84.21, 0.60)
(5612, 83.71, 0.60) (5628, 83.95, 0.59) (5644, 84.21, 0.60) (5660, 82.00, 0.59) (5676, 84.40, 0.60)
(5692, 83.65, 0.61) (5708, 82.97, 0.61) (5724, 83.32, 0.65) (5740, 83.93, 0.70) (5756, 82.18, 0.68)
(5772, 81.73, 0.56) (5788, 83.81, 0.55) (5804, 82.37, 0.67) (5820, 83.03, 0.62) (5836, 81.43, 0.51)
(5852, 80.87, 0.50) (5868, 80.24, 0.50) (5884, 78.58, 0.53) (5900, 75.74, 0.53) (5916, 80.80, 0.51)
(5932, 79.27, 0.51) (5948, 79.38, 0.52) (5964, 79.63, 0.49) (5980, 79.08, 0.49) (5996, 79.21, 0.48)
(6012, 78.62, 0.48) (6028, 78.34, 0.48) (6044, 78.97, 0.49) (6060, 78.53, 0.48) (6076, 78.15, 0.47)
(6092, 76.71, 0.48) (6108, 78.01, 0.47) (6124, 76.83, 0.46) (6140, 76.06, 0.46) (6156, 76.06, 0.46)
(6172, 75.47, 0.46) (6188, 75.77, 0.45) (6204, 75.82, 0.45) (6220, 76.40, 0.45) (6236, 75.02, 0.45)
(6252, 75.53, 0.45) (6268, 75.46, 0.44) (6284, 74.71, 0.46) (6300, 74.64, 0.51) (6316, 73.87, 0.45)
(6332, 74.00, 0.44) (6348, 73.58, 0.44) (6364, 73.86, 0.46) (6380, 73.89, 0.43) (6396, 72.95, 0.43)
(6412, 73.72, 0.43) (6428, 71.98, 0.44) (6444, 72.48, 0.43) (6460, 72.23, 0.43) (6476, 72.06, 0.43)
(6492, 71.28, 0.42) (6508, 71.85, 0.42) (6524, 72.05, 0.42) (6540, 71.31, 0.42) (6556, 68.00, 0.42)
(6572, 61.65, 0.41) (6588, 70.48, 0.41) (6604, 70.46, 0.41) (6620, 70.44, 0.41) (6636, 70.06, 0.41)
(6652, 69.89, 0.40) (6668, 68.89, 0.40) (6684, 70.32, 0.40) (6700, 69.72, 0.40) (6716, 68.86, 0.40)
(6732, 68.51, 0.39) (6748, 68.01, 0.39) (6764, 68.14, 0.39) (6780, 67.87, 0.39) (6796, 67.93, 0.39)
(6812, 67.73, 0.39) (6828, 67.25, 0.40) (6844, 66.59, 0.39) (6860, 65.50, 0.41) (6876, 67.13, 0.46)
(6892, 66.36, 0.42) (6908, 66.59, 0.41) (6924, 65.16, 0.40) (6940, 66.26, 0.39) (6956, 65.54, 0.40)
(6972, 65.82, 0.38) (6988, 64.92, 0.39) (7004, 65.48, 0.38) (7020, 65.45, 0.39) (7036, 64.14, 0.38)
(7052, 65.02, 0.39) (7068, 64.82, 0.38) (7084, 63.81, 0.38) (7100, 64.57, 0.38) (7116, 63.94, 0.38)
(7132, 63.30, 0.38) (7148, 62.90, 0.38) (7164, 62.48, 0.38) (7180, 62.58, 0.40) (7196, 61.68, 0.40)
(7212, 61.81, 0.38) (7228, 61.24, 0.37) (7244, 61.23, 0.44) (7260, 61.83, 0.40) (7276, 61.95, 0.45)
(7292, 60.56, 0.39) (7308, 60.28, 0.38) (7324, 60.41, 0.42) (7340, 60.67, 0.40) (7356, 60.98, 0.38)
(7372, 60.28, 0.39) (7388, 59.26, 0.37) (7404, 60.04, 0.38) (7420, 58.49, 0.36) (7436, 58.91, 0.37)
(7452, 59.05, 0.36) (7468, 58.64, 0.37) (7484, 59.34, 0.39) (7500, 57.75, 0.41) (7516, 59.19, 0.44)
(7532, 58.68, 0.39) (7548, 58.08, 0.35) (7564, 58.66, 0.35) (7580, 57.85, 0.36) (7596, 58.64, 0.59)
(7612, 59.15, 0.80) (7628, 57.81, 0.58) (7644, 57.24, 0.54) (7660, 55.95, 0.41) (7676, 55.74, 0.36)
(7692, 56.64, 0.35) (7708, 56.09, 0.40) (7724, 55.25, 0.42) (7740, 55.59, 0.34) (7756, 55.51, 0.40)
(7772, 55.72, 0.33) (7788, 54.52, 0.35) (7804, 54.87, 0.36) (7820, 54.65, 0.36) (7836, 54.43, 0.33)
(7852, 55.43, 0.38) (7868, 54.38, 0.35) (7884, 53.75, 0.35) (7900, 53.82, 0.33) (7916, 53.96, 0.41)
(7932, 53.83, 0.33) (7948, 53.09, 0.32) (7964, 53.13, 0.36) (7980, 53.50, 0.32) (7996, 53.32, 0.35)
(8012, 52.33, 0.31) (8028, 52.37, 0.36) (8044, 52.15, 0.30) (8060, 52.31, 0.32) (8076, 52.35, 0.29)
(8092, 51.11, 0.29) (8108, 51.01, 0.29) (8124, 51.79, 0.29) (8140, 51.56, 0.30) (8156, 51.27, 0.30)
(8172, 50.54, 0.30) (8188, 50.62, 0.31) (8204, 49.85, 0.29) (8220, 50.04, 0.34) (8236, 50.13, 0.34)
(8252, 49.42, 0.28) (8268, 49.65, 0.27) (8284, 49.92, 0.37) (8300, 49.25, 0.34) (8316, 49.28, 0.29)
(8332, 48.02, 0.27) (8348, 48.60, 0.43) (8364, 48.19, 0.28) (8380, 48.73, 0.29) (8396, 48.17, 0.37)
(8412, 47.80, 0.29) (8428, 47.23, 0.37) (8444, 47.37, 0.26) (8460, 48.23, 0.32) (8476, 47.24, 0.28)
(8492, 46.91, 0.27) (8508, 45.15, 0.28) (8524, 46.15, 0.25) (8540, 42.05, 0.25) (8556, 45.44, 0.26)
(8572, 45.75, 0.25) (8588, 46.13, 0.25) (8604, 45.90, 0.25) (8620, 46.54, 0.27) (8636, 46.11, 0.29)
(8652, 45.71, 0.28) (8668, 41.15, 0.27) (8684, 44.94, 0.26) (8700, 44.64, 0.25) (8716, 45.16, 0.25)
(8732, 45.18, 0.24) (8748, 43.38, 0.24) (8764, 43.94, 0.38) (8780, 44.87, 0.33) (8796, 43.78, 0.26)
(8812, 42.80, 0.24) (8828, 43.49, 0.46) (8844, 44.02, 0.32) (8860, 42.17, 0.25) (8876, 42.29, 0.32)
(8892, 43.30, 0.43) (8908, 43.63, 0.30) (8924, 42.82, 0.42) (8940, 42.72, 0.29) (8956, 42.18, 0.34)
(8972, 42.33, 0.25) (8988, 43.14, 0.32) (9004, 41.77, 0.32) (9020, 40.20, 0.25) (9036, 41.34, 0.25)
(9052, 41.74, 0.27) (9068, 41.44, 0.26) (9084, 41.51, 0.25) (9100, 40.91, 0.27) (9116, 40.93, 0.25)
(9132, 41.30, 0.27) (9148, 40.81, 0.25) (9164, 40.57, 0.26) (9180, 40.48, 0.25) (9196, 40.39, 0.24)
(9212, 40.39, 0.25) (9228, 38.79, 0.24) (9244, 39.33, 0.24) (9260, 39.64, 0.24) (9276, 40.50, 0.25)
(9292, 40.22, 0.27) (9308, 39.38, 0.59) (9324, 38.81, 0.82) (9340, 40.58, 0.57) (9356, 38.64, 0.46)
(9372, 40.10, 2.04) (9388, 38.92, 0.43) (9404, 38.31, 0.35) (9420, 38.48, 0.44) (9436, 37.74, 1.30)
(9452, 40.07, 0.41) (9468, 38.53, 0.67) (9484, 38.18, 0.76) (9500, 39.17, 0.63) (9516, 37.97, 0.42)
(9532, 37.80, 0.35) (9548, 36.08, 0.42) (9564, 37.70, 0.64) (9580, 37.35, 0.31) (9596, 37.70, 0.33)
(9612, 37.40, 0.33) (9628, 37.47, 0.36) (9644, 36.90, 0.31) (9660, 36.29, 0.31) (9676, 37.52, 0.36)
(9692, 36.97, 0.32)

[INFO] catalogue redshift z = 0.00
